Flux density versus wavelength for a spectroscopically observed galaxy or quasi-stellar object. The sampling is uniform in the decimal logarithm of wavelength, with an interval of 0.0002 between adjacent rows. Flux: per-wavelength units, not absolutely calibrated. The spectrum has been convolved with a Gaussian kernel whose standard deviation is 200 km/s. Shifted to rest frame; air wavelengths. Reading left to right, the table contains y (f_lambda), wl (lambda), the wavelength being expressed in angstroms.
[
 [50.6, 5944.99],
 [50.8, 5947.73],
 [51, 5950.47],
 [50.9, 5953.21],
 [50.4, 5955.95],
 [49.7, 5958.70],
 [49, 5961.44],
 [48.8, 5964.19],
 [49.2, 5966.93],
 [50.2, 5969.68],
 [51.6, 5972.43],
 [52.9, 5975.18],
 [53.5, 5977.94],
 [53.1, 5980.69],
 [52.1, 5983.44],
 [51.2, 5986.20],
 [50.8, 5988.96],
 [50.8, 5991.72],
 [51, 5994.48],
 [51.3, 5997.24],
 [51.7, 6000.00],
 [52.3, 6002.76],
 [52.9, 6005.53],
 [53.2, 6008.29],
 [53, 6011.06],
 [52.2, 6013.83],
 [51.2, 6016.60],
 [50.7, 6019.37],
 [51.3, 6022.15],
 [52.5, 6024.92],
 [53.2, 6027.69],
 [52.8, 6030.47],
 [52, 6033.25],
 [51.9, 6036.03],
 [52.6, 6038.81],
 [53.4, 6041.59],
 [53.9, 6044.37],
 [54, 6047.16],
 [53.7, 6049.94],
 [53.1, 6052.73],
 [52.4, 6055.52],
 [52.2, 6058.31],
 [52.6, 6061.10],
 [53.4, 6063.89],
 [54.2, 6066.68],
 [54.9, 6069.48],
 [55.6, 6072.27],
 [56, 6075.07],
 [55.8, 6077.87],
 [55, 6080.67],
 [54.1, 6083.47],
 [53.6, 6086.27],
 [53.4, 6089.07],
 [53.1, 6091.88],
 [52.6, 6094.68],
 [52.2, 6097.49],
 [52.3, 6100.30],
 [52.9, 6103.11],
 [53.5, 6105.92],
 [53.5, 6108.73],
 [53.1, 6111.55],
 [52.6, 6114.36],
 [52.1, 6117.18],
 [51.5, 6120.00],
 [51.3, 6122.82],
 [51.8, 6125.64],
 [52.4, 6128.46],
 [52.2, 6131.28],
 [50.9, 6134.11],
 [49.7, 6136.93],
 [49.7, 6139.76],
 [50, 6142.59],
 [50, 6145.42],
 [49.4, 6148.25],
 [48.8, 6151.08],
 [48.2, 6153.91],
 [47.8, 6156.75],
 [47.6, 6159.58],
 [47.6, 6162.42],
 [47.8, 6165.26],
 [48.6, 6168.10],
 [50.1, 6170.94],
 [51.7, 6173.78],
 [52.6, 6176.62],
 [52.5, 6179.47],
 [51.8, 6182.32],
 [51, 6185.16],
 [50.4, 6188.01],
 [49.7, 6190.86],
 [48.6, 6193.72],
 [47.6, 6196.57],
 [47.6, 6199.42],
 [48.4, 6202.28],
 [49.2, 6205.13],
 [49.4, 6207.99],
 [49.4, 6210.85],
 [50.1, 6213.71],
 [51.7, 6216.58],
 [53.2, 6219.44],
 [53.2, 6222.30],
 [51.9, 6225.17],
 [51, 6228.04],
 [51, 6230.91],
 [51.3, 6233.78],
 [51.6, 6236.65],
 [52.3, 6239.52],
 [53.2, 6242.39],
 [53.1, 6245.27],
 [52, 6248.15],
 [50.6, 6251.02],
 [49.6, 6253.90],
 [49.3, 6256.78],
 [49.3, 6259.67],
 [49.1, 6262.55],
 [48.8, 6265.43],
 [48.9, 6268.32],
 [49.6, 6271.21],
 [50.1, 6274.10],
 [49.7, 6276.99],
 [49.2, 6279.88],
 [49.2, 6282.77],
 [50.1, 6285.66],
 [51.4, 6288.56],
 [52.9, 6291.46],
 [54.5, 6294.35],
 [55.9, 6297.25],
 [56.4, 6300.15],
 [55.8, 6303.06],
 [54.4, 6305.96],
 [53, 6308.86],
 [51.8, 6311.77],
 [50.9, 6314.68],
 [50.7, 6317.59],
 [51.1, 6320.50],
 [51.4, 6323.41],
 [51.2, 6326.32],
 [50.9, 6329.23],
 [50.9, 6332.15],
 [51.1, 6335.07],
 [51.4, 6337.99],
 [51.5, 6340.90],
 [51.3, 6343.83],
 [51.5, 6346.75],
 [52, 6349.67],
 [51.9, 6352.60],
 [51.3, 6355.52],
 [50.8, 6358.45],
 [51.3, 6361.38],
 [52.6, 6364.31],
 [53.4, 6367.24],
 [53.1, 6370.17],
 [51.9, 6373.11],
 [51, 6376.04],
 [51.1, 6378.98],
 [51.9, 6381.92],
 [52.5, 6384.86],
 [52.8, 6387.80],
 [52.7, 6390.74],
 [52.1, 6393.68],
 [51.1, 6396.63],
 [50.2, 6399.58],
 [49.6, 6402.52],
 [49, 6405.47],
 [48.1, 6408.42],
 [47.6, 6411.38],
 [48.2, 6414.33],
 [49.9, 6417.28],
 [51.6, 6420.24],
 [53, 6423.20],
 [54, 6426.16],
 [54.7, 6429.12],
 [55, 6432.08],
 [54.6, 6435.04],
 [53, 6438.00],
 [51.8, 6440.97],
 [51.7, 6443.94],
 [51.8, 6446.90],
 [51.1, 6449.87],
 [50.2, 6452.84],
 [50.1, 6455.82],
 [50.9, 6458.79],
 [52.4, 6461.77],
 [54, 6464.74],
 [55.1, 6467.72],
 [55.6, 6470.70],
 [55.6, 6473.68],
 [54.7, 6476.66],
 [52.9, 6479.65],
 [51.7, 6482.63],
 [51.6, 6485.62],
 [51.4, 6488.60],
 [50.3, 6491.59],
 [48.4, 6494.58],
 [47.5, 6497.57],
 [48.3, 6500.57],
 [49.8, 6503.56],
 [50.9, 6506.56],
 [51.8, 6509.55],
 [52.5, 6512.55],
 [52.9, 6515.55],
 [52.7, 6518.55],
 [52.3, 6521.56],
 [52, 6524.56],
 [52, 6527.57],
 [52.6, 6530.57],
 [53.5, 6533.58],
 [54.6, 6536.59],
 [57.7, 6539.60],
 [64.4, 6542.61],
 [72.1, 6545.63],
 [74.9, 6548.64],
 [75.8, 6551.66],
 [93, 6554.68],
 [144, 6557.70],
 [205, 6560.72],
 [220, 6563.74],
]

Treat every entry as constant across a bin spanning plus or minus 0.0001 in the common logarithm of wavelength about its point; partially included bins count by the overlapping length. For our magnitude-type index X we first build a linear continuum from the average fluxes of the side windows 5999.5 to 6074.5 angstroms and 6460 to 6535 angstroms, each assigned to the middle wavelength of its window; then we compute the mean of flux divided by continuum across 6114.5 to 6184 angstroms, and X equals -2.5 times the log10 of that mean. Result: 0.05 mag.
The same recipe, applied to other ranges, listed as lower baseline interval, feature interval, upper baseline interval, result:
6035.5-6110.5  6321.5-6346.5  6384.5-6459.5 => 0.02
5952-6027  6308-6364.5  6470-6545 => 0.02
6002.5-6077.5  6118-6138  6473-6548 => 0.04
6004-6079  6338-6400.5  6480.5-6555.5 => 0.07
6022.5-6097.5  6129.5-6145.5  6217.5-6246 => 0.05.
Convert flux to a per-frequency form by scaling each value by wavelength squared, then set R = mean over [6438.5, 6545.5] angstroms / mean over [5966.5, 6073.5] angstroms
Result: 1.17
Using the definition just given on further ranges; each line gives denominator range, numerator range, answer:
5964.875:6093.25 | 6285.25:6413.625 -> 1.09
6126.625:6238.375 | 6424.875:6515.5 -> 1.14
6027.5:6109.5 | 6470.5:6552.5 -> 1.18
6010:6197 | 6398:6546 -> 1.14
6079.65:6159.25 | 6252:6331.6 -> 1.05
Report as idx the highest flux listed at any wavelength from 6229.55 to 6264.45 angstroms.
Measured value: 53.2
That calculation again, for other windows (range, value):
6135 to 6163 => 50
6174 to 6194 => 52.6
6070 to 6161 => 56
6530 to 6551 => 74.9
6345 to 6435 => 55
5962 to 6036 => 53.5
